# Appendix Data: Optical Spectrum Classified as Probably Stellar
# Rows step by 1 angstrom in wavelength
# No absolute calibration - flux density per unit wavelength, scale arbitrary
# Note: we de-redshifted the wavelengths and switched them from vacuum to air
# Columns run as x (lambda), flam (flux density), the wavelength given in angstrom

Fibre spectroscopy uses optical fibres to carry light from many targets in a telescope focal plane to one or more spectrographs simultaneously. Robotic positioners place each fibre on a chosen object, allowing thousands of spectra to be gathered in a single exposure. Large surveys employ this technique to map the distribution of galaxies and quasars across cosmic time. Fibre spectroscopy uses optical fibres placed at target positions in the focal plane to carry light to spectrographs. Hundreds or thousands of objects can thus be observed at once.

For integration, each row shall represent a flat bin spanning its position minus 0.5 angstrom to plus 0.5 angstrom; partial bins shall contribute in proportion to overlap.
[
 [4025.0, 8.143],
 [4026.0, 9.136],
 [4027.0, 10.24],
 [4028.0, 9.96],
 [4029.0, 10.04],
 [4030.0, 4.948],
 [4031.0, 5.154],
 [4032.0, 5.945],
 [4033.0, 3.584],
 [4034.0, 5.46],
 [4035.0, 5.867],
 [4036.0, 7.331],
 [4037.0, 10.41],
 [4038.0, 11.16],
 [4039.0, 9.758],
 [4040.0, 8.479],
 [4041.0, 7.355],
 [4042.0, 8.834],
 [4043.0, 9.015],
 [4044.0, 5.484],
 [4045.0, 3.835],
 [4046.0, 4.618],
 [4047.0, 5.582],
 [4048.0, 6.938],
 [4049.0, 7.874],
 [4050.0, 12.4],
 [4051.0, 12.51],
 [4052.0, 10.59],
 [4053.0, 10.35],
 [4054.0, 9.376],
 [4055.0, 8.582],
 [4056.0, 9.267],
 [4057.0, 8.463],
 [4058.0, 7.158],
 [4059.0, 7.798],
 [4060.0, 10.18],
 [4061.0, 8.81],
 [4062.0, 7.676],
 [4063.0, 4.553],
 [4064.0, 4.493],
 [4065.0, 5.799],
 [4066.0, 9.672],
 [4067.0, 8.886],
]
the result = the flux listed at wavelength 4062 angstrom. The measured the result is 7.676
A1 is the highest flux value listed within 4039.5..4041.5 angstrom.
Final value 8.479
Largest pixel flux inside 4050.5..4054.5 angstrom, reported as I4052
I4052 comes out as 12.51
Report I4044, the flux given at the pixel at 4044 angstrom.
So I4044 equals 5.484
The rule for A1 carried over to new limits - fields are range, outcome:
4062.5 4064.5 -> 4.553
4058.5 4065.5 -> 10.18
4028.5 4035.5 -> 10.04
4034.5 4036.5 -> 7.331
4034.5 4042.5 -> 11.16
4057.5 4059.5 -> 7.798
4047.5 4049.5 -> 7.874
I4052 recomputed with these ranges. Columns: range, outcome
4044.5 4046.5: 4.618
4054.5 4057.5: 9.267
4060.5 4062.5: 8.81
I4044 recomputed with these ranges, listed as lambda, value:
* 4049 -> 7.874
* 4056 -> 9.267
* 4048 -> 6.938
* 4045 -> 3.835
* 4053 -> 10.35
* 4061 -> 8.81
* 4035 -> 5.867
